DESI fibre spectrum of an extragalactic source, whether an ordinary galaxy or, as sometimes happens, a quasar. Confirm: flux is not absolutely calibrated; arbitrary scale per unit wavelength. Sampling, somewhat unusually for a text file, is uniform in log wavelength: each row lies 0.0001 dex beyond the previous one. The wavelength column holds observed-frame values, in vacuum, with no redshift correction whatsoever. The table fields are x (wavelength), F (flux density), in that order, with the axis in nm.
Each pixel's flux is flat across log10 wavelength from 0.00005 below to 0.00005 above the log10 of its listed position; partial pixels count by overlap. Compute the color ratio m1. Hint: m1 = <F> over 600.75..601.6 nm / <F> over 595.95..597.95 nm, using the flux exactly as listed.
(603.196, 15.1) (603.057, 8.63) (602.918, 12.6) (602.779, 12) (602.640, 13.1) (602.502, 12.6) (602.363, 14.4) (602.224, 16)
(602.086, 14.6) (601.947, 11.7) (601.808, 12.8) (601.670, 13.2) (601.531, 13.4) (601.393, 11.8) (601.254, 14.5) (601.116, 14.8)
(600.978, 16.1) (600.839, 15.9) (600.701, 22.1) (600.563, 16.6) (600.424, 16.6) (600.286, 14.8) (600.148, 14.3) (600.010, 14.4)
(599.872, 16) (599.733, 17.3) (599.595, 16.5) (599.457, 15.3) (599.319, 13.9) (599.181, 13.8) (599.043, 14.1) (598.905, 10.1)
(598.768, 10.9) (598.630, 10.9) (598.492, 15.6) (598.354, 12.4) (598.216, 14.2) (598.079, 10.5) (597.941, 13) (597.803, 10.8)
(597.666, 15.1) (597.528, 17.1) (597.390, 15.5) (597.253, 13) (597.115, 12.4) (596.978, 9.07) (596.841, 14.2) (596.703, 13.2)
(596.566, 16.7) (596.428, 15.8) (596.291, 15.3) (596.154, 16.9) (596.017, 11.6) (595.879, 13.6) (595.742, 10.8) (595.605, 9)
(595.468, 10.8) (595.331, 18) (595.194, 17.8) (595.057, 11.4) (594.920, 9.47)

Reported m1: 1.04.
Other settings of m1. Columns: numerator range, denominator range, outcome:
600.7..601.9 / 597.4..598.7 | 1.08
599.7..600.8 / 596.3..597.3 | 1.21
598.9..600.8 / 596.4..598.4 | 1.16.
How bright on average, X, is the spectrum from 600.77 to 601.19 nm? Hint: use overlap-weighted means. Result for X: 15.6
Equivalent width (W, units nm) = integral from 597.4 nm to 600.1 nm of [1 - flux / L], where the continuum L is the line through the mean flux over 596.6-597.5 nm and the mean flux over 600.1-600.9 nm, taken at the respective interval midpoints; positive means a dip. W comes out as 0.208 nm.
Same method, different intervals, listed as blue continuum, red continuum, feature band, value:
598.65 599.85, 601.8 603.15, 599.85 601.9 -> -0.26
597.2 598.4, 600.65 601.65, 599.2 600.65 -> -0.09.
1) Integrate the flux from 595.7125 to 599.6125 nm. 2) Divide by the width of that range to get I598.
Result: 13.5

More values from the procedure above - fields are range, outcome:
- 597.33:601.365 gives 14.6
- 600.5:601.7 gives 15.4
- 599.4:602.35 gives 15.2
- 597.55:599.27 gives 12.8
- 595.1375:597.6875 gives 14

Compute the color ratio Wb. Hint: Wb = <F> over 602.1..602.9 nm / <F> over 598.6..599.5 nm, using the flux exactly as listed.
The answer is 1.07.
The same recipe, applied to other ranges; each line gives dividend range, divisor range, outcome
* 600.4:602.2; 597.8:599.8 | 1.12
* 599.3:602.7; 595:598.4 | 1.10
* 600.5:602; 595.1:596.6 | 1.05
